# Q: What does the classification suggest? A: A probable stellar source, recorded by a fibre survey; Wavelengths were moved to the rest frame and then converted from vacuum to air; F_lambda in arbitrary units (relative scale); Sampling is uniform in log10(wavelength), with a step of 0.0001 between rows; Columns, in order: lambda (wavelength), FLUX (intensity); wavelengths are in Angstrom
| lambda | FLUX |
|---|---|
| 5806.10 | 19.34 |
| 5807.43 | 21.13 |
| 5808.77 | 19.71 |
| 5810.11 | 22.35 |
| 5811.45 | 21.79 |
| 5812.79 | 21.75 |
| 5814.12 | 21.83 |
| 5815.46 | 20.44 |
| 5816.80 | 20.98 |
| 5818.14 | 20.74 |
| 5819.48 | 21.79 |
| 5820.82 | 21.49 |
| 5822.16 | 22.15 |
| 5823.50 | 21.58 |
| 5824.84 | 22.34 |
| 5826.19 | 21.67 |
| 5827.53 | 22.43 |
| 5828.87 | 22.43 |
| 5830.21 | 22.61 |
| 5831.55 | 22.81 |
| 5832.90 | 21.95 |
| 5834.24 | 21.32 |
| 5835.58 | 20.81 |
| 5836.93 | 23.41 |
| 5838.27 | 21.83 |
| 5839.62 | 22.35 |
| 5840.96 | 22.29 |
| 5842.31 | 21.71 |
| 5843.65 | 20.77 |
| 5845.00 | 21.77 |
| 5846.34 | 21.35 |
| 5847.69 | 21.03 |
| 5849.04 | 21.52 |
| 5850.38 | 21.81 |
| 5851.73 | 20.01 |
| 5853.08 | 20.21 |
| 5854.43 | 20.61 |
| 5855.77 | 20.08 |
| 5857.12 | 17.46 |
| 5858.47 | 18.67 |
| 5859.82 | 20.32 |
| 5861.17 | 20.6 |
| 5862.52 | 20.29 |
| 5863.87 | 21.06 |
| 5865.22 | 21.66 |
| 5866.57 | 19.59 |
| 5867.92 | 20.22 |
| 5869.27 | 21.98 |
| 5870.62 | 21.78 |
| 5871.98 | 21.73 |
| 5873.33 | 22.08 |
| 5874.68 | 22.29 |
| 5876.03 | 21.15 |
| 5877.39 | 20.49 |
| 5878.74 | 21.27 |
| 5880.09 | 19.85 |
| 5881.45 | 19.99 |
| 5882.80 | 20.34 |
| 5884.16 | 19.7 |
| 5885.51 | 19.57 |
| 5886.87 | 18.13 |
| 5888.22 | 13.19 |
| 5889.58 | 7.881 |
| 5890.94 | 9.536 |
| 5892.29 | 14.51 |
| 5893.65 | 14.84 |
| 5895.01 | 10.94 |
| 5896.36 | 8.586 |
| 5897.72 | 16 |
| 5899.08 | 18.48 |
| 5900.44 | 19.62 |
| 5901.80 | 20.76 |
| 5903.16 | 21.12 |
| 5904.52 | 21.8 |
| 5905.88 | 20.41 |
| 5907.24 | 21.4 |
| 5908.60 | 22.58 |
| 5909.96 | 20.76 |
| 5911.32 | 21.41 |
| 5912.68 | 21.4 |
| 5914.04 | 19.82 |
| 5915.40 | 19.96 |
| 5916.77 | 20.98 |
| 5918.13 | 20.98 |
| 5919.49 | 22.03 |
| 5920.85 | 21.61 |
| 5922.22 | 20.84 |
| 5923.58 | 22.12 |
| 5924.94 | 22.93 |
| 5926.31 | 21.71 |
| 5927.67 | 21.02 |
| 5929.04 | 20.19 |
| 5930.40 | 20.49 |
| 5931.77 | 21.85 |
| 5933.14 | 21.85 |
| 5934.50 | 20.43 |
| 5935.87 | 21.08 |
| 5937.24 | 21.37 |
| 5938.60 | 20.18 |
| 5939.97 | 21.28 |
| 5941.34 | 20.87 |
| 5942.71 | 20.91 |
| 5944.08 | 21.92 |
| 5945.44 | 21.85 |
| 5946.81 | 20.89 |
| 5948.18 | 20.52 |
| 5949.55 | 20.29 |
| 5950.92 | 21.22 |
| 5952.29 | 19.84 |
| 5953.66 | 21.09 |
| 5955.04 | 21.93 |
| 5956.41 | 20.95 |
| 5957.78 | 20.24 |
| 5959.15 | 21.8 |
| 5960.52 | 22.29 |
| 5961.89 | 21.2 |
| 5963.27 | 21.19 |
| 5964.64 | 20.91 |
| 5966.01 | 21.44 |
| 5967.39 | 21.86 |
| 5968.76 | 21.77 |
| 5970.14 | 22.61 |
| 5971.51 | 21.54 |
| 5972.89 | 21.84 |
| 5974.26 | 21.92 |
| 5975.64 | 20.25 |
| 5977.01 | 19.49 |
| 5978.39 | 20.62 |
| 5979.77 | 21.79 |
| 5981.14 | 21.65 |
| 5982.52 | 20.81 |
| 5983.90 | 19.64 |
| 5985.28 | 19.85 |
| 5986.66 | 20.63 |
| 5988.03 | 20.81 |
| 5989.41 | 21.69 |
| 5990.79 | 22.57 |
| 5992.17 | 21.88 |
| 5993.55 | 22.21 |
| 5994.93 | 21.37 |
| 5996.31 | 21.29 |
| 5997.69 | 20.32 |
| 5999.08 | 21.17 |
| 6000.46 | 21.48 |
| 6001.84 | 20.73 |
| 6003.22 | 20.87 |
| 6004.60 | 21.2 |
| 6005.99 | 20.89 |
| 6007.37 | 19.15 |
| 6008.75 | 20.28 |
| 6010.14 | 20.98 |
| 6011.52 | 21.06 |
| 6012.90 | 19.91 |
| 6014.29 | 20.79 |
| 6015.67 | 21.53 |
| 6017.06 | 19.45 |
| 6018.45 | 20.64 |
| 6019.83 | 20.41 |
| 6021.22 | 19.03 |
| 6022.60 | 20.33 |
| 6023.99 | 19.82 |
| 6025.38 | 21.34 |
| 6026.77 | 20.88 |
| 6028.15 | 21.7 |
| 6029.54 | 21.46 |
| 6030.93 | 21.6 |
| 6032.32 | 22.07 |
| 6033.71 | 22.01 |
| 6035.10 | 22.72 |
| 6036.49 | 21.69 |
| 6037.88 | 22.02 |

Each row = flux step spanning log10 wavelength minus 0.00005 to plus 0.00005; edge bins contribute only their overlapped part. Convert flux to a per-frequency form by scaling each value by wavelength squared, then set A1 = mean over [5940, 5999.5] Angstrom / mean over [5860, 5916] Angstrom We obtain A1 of 1.1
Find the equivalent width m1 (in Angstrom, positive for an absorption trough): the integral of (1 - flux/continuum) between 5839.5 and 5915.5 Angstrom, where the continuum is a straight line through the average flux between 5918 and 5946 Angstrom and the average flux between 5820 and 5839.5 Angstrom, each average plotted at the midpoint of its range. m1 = 7.9 Angstrom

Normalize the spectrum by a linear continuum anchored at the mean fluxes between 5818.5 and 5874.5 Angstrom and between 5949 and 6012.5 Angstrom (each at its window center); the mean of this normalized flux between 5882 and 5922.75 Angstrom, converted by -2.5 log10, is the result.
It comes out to 0.16 mag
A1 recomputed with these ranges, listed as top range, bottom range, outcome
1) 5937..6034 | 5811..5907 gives 1.10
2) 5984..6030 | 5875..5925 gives 1.15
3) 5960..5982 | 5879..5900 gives 1.41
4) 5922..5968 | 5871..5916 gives 1.16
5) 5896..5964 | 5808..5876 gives 1.01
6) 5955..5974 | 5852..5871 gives 1.10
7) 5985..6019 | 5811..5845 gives 1.02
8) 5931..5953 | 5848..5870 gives 1.06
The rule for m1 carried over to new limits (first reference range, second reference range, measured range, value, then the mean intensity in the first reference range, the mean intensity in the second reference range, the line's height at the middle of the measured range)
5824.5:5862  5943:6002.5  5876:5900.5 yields 5.7 Angstrom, 21.3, 21.2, 21.2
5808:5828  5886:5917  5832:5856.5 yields -1.3 Angstrom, 21.5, 17.5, 20.3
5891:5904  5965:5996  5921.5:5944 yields -3.8 Angstrom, 15.9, 21.3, 18.2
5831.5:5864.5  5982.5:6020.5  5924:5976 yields -0.9 Angstrom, 21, 20.8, 20.9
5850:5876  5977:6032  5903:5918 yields -0.2 Angstrom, 20.7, 20.9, 20.7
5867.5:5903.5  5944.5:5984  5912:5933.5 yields -1.9 Angstrom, 17.9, 21.2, 19.5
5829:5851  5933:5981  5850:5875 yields 1.3 Angstrom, 21.9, 21.2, 21.7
